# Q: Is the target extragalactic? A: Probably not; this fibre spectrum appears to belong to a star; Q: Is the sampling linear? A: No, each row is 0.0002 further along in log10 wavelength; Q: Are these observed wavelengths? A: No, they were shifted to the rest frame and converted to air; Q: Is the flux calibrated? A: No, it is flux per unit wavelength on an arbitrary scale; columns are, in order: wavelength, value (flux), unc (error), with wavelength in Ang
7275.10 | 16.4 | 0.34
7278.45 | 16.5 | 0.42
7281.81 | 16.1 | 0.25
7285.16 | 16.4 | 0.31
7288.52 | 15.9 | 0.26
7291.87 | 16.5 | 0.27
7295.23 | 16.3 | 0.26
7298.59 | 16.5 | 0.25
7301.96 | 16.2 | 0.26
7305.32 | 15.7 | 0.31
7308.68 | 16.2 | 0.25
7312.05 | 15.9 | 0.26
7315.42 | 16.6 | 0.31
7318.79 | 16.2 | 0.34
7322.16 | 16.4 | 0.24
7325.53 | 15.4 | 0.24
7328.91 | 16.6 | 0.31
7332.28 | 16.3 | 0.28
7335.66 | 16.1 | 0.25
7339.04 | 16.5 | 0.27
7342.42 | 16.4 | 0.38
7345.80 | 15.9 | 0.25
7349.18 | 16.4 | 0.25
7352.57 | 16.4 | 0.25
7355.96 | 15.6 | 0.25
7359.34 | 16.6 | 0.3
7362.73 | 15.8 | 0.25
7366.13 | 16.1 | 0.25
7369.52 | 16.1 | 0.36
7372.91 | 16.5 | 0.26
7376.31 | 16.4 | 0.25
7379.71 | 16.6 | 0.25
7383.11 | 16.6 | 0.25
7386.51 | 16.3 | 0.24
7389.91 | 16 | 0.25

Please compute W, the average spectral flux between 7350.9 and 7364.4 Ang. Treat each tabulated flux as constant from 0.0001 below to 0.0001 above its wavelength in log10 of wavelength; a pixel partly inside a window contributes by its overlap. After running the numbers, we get 16.1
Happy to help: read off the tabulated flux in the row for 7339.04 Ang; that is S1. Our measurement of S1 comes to 16.5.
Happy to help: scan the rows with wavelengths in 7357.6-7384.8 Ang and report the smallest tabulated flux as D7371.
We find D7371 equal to 15.8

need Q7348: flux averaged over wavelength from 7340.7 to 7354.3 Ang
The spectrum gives 16.3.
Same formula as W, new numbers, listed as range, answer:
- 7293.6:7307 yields 16.2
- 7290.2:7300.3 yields 16.4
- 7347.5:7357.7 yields 16.1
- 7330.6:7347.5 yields 16.2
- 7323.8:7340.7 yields 16.2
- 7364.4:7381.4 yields 16.3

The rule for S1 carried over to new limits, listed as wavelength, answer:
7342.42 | 16.4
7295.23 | 16.3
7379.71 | 16.6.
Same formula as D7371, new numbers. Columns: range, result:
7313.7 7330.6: 15.4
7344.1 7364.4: 15.6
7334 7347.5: 15.9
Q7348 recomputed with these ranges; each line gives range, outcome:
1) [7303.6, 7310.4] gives 16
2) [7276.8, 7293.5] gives 16.3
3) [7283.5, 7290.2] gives 16.2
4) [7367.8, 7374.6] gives 16.3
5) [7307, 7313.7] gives 16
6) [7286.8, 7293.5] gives 16.2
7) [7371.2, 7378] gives 16.5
